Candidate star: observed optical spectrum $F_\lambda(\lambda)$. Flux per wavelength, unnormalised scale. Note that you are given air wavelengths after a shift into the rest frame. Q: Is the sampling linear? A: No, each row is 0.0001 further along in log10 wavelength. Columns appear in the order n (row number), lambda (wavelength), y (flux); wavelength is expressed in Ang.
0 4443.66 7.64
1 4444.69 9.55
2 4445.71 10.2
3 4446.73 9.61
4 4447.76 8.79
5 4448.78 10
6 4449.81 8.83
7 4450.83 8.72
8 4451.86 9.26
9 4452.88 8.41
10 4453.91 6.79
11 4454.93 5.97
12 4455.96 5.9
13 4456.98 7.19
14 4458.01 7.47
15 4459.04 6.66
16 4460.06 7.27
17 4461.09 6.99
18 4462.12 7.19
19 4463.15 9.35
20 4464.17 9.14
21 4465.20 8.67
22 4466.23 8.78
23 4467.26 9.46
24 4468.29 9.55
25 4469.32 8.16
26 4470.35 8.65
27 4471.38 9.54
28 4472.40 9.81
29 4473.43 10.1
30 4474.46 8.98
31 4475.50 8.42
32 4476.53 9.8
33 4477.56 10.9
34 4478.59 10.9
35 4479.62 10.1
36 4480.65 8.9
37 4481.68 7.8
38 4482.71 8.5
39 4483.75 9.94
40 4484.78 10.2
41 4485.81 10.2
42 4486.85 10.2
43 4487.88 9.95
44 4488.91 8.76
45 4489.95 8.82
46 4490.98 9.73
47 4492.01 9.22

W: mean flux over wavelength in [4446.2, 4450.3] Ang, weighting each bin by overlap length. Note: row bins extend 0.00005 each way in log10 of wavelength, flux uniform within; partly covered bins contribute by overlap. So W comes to 9.31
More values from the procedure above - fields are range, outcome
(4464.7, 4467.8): 8.96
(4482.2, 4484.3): 9.22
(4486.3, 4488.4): 10.1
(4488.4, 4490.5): 8.8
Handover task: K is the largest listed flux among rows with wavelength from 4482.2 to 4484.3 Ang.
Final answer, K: 9.94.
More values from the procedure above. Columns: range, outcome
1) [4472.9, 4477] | 10.1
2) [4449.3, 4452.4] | 9.26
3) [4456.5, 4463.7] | 9.35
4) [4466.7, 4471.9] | 9.55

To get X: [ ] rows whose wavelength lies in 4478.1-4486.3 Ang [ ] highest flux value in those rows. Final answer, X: 10.9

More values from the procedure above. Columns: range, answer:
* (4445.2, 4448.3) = 10.2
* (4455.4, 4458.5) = 7.47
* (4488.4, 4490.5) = 8.82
